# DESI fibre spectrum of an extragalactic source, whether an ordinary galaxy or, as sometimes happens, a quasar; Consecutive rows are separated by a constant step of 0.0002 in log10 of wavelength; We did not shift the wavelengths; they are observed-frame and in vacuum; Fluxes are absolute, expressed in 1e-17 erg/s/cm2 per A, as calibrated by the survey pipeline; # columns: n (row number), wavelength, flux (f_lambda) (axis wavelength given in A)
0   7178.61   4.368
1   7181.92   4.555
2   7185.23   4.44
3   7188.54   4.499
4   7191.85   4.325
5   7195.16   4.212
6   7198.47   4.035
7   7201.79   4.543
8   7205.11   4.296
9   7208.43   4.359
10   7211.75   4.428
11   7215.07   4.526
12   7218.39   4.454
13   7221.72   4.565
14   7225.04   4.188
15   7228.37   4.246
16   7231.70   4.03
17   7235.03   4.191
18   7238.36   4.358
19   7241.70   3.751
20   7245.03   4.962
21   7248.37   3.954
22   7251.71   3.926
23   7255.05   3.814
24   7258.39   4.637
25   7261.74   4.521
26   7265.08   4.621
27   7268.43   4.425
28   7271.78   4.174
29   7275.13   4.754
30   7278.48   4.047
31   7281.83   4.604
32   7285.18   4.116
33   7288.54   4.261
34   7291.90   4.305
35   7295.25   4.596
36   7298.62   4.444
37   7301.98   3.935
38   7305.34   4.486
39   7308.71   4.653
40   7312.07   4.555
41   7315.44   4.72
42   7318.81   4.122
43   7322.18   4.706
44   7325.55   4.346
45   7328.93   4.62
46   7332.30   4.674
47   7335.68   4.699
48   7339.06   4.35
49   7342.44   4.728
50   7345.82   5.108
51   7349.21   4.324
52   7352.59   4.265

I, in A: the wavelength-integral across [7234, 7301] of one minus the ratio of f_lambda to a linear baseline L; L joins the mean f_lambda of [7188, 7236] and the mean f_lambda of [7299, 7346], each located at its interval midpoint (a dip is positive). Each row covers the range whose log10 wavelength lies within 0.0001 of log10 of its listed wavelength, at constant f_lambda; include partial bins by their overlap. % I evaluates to 1.6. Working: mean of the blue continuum 4.32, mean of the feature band 4.32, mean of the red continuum 4.53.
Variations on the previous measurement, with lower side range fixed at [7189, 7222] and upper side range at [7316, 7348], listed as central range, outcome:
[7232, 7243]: 0.8 A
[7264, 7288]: 0.6 A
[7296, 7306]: 0.5 A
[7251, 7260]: 0.6 A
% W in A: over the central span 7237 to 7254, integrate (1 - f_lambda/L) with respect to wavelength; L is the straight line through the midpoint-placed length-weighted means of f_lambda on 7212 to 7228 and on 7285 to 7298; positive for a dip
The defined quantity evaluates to 0.9 A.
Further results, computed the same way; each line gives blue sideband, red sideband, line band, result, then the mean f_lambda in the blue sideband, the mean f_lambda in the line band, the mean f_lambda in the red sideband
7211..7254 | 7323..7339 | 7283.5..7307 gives 0.8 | 4.27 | 4.31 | 4.57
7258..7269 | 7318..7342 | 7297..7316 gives 0.4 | 4.55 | 4.45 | 4.53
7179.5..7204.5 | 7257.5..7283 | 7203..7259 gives 1.8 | 4.37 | 4.27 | 4.46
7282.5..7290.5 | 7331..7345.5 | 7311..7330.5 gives 0.0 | 4.24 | 4.51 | 4.66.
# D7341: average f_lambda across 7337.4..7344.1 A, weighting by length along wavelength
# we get 4.54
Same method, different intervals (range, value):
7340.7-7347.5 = 4.92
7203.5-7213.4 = 4.36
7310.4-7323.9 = 4.53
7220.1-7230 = 4.33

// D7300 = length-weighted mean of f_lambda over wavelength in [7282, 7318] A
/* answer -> 4.41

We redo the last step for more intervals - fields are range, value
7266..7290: 4.35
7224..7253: 4.18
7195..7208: 4.29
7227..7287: 4.29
